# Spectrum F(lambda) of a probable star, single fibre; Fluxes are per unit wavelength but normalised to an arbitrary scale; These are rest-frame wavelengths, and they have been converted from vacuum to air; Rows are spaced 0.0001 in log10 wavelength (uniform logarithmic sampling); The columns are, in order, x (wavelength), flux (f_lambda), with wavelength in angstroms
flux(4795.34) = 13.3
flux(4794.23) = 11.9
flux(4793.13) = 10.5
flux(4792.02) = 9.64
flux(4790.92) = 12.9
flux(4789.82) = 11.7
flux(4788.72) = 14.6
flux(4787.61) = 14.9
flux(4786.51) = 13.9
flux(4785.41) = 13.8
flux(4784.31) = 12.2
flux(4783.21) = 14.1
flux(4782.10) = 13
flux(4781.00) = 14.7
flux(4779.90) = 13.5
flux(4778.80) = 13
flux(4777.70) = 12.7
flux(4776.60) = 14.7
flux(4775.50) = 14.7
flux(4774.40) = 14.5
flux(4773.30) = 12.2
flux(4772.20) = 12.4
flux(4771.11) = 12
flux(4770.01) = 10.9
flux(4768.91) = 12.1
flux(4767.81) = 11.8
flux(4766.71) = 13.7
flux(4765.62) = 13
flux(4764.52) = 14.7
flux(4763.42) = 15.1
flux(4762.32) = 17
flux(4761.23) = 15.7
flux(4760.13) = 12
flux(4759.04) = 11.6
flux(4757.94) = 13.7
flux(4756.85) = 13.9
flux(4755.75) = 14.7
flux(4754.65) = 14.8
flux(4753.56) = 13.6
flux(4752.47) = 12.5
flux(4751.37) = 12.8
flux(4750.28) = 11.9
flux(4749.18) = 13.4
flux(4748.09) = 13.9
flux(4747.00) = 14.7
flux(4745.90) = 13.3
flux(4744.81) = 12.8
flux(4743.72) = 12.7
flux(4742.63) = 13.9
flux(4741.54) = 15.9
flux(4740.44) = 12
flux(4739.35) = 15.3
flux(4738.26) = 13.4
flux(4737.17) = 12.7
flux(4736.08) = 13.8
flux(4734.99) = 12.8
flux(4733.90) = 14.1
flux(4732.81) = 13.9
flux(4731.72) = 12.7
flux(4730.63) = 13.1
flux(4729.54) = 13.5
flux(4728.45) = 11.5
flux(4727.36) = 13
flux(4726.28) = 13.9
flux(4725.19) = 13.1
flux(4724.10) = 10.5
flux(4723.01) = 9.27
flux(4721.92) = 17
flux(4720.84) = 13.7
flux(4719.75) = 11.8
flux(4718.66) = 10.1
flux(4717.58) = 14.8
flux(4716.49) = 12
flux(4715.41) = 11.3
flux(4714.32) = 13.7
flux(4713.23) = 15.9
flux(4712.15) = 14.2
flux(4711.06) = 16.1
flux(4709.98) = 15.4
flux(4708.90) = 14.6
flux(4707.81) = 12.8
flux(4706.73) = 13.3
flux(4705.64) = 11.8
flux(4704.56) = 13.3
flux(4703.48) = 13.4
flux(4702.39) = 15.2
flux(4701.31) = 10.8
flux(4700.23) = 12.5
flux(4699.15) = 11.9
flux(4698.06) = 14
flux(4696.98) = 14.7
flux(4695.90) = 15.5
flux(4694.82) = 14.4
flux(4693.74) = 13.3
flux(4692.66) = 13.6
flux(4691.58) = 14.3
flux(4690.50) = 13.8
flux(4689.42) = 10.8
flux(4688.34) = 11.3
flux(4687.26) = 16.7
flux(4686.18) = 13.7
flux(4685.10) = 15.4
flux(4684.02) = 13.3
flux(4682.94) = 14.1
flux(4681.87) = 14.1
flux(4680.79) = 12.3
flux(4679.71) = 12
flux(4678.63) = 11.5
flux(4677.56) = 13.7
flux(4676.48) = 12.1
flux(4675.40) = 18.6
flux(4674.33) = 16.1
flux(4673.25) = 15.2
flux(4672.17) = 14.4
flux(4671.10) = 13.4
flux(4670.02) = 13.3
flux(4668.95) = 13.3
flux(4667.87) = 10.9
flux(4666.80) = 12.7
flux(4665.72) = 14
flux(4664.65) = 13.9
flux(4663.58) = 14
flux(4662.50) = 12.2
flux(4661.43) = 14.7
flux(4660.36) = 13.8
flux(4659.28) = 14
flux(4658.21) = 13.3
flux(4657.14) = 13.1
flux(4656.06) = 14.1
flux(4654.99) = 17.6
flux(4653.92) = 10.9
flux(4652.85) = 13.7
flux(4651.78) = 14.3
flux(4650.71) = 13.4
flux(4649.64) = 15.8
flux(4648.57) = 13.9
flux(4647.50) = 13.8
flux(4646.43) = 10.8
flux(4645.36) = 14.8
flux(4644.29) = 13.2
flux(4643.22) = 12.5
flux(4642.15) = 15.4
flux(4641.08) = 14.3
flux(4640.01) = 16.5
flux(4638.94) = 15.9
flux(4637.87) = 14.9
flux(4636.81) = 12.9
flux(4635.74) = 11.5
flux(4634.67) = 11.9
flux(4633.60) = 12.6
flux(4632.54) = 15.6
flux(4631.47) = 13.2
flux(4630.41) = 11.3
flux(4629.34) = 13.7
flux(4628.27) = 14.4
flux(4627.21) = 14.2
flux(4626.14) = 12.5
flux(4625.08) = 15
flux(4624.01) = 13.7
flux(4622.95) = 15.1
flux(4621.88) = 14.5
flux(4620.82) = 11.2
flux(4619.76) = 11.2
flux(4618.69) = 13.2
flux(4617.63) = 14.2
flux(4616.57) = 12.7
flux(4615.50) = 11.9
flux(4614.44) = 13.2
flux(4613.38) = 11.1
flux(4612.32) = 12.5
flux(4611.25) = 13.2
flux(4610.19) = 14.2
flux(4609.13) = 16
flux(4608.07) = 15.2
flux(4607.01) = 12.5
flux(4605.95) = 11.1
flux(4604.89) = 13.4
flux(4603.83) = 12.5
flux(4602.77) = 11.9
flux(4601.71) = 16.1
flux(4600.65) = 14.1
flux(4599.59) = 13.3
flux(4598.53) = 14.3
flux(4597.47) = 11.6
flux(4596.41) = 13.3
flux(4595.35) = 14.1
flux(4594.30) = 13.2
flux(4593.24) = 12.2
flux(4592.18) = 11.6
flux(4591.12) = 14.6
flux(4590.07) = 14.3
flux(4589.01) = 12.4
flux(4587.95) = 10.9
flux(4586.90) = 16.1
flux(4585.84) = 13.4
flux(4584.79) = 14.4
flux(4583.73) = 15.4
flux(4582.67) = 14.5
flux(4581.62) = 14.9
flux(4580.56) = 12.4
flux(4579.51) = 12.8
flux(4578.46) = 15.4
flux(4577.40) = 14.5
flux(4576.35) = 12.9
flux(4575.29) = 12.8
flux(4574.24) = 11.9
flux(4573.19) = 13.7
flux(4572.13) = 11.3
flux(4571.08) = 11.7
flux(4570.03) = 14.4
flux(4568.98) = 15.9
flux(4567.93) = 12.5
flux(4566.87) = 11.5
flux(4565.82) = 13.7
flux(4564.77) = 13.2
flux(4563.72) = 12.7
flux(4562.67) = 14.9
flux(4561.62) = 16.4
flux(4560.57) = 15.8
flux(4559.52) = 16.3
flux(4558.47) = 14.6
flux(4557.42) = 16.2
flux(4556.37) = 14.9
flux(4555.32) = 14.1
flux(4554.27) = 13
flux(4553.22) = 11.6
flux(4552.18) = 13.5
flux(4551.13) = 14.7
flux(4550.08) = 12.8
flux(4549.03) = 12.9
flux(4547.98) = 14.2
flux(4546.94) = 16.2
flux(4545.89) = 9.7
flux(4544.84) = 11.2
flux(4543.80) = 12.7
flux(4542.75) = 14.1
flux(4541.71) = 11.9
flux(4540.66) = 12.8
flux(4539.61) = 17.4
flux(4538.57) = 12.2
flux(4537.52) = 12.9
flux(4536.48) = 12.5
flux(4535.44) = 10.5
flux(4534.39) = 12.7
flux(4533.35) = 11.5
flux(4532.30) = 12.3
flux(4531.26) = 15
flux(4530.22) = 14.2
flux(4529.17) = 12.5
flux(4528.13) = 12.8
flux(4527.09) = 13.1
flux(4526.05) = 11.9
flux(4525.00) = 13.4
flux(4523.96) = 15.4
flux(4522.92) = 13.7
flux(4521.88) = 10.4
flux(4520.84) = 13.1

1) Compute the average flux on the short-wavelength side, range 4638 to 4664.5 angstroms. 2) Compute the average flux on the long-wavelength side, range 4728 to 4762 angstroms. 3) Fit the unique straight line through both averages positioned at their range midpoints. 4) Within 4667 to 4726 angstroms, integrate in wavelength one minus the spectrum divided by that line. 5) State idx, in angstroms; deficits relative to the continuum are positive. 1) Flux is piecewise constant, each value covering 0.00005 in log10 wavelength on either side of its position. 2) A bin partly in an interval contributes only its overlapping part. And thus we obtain 1.1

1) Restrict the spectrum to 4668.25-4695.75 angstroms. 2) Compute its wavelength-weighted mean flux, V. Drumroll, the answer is 13.8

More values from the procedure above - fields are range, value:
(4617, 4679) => 13.7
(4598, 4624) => 13.3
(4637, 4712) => 13.8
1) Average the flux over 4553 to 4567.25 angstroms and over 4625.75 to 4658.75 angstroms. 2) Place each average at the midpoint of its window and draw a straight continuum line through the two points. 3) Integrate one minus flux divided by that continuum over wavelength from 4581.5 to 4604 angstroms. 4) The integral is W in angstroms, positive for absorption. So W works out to 0.8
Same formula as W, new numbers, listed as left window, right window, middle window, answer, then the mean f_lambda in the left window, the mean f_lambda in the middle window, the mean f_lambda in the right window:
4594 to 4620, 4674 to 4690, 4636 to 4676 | -1.5 angstroms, 13.2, 14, 13.7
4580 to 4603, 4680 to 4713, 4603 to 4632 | 0.9 angstroms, 13.6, 13.2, 13.7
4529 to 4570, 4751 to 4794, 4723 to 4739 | 0.5 angstroms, 13.6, 12.9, 13.3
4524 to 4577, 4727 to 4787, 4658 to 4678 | -0.7 angstroms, 13.4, 13.9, 13.4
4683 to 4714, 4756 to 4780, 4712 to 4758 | 1.1 angstroms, 13.8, 13.3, 13.4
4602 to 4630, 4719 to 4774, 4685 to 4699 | -0.6 angstroms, 13.3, 13.9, 13.3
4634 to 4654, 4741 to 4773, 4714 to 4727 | 0.9 angstroms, 13.8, 12.6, 13.5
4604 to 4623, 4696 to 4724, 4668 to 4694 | -0.9 angstroms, 13.1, 13.7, 13.3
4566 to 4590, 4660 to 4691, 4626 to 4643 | -0.3 angstroms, 13.5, 13.8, 13.6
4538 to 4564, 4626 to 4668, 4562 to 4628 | 2.0 angstroms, 13.9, 13.4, 13.7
